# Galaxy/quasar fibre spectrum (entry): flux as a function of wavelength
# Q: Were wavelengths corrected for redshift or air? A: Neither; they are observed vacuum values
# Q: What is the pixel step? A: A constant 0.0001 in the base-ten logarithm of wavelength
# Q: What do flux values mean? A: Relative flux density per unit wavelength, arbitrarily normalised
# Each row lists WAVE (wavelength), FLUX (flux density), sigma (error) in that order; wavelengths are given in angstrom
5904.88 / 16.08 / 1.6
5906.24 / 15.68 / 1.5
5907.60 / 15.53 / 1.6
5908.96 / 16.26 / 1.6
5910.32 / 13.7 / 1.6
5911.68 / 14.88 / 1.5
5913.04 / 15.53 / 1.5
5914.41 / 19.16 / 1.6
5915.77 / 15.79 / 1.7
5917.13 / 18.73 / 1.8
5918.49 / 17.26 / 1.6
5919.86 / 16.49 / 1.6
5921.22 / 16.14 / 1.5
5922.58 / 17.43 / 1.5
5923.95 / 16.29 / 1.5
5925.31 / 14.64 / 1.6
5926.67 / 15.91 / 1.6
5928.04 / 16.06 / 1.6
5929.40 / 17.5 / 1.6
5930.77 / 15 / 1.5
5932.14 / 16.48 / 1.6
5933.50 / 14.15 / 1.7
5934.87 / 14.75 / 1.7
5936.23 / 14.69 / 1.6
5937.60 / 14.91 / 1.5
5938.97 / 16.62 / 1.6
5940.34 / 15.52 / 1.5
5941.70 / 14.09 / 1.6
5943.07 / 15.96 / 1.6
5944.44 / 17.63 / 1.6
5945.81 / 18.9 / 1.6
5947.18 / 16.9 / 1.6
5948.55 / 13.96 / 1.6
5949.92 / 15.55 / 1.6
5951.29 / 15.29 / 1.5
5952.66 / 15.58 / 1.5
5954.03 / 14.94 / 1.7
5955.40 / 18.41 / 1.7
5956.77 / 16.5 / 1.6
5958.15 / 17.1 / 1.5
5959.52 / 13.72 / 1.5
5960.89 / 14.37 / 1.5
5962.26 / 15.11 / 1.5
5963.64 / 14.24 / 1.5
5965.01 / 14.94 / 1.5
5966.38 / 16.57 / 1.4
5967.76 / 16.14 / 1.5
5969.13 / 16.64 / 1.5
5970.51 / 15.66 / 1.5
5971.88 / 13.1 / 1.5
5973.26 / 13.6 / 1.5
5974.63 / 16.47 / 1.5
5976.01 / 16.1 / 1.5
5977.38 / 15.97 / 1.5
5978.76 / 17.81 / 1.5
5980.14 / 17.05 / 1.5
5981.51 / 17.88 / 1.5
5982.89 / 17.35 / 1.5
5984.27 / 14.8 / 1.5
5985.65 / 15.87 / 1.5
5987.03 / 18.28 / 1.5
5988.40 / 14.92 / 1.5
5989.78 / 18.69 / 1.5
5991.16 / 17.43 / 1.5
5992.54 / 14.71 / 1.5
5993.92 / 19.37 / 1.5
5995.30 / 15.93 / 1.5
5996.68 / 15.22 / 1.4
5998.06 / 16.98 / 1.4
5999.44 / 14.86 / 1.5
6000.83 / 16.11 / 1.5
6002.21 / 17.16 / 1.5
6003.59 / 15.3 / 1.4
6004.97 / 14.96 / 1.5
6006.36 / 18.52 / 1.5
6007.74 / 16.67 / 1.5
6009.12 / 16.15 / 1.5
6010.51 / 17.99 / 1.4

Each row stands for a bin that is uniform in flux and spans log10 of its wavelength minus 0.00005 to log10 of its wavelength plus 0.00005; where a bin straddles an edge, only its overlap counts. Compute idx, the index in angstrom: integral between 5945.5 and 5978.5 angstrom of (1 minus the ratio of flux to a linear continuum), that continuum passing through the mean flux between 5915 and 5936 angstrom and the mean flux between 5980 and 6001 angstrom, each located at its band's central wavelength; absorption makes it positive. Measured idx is 1.5 angstrom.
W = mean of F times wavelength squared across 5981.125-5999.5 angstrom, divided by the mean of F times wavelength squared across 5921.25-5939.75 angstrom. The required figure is 1.08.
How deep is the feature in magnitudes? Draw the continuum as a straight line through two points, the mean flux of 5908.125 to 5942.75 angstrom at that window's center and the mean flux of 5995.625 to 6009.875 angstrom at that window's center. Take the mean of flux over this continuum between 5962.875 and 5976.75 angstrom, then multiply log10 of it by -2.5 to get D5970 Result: 0.050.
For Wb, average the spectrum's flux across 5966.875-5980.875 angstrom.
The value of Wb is 15.9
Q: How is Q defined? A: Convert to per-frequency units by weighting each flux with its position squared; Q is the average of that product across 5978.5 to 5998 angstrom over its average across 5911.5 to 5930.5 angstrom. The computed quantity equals 1.04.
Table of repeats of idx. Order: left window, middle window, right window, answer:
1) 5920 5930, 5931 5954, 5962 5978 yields 0.4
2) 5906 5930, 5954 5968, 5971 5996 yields 0.6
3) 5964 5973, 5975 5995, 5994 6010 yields -1.3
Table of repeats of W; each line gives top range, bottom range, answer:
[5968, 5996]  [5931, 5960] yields 1.05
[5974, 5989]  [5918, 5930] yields 1.03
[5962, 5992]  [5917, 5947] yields 1.02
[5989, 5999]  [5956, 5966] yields 1.12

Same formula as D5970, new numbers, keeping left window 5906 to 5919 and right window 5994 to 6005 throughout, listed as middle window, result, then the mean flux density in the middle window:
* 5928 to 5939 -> 0.050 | 15.5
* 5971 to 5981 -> 0.023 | 15.8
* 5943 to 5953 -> -0.005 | 16.3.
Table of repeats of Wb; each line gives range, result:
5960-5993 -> 16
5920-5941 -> 15.8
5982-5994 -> 16.7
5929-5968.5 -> 15.7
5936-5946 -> 16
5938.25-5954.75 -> 15.9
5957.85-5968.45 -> 15.2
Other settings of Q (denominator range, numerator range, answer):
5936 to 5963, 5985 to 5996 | 1.09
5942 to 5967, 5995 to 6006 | 1.02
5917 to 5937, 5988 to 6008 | 1.05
